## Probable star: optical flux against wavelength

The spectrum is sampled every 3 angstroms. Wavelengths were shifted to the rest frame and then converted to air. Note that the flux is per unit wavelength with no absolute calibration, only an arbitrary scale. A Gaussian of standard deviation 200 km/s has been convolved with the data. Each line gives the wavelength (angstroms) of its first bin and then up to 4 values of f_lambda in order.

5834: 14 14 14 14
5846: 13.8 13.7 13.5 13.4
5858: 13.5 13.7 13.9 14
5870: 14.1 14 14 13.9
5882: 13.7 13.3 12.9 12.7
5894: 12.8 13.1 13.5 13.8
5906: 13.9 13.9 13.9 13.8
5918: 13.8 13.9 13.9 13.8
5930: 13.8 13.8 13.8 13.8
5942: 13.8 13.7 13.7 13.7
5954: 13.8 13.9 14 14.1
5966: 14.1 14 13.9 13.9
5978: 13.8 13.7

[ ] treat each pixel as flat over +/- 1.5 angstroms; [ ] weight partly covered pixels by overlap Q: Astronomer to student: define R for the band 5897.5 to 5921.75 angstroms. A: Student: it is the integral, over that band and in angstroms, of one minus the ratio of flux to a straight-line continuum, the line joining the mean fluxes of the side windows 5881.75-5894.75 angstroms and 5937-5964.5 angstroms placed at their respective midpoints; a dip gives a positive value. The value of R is -0.9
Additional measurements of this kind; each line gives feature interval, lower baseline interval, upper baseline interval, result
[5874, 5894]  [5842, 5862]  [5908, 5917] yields 0.5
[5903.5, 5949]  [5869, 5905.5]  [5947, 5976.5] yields -0.4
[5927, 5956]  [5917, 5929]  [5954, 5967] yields 0.3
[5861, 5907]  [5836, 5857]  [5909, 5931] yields 0.8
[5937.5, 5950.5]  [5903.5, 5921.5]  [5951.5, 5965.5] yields 0.2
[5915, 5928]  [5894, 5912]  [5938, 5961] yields -0.2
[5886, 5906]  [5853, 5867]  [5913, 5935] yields 0.8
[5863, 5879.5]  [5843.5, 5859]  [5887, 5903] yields -0.8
